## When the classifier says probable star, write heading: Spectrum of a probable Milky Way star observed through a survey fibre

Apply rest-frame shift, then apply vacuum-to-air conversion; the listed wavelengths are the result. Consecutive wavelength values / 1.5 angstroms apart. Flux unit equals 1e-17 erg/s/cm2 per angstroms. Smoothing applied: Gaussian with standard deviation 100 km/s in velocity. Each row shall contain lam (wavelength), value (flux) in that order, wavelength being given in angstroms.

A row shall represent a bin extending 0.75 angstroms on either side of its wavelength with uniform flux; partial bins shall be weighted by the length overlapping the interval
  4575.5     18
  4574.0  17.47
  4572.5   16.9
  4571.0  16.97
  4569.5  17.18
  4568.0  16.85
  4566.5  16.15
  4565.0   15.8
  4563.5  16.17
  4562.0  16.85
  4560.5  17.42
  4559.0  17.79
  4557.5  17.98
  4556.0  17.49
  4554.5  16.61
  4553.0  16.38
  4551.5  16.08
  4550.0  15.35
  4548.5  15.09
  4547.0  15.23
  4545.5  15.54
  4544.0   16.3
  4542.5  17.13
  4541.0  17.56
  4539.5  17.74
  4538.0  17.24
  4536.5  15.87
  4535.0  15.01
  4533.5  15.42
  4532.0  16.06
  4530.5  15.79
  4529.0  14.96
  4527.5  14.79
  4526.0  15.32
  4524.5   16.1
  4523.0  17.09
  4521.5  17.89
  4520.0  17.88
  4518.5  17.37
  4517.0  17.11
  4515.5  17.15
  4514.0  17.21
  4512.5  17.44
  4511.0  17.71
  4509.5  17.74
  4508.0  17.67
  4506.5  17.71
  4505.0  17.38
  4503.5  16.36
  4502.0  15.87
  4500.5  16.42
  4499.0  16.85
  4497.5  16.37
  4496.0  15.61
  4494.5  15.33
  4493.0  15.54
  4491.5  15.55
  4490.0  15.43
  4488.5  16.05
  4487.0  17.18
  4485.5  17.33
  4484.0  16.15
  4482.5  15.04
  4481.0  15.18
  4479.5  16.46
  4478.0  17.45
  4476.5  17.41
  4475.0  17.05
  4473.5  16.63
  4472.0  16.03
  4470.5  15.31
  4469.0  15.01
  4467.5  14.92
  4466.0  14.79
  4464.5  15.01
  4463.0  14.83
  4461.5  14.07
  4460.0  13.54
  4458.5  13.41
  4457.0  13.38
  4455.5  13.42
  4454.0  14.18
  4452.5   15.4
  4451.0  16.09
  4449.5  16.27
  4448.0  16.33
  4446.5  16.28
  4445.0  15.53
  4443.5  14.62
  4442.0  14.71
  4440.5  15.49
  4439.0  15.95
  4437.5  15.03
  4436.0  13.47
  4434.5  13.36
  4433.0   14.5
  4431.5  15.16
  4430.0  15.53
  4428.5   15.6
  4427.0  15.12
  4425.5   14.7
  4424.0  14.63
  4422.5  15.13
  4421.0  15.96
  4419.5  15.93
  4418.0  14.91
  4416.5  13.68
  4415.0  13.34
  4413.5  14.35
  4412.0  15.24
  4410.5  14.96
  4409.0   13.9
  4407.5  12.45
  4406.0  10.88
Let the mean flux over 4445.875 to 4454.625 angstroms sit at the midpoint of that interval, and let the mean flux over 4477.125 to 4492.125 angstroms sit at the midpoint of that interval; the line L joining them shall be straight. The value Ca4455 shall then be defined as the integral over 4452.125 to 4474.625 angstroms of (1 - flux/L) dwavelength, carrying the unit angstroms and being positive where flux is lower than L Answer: 1.8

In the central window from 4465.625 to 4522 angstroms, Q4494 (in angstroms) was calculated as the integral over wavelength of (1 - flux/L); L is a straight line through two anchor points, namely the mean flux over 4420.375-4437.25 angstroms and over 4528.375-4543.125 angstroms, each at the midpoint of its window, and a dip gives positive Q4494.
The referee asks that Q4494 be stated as -2.9 angstroms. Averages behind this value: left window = 14.8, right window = 16.3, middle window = 16.5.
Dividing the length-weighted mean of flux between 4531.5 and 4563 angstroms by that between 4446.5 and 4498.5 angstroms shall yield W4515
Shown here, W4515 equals 1.1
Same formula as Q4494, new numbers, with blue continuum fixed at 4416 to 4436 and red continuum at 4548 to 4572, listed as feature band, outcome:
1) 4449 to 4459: 0.4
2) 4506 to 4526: -1.5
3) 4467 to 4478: -0.5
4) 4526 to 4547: 0.4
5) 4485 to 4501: -0.4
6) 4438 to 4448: -0.2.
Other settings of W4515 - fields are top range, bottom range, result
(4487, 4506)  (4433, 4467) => 1.09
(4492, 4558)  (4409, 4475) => 1.11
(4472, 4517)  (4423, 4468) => 1.12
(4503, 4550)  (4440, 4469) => 1.12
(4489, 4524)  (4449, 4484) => 1.10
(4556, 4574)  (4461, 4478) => 1.08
